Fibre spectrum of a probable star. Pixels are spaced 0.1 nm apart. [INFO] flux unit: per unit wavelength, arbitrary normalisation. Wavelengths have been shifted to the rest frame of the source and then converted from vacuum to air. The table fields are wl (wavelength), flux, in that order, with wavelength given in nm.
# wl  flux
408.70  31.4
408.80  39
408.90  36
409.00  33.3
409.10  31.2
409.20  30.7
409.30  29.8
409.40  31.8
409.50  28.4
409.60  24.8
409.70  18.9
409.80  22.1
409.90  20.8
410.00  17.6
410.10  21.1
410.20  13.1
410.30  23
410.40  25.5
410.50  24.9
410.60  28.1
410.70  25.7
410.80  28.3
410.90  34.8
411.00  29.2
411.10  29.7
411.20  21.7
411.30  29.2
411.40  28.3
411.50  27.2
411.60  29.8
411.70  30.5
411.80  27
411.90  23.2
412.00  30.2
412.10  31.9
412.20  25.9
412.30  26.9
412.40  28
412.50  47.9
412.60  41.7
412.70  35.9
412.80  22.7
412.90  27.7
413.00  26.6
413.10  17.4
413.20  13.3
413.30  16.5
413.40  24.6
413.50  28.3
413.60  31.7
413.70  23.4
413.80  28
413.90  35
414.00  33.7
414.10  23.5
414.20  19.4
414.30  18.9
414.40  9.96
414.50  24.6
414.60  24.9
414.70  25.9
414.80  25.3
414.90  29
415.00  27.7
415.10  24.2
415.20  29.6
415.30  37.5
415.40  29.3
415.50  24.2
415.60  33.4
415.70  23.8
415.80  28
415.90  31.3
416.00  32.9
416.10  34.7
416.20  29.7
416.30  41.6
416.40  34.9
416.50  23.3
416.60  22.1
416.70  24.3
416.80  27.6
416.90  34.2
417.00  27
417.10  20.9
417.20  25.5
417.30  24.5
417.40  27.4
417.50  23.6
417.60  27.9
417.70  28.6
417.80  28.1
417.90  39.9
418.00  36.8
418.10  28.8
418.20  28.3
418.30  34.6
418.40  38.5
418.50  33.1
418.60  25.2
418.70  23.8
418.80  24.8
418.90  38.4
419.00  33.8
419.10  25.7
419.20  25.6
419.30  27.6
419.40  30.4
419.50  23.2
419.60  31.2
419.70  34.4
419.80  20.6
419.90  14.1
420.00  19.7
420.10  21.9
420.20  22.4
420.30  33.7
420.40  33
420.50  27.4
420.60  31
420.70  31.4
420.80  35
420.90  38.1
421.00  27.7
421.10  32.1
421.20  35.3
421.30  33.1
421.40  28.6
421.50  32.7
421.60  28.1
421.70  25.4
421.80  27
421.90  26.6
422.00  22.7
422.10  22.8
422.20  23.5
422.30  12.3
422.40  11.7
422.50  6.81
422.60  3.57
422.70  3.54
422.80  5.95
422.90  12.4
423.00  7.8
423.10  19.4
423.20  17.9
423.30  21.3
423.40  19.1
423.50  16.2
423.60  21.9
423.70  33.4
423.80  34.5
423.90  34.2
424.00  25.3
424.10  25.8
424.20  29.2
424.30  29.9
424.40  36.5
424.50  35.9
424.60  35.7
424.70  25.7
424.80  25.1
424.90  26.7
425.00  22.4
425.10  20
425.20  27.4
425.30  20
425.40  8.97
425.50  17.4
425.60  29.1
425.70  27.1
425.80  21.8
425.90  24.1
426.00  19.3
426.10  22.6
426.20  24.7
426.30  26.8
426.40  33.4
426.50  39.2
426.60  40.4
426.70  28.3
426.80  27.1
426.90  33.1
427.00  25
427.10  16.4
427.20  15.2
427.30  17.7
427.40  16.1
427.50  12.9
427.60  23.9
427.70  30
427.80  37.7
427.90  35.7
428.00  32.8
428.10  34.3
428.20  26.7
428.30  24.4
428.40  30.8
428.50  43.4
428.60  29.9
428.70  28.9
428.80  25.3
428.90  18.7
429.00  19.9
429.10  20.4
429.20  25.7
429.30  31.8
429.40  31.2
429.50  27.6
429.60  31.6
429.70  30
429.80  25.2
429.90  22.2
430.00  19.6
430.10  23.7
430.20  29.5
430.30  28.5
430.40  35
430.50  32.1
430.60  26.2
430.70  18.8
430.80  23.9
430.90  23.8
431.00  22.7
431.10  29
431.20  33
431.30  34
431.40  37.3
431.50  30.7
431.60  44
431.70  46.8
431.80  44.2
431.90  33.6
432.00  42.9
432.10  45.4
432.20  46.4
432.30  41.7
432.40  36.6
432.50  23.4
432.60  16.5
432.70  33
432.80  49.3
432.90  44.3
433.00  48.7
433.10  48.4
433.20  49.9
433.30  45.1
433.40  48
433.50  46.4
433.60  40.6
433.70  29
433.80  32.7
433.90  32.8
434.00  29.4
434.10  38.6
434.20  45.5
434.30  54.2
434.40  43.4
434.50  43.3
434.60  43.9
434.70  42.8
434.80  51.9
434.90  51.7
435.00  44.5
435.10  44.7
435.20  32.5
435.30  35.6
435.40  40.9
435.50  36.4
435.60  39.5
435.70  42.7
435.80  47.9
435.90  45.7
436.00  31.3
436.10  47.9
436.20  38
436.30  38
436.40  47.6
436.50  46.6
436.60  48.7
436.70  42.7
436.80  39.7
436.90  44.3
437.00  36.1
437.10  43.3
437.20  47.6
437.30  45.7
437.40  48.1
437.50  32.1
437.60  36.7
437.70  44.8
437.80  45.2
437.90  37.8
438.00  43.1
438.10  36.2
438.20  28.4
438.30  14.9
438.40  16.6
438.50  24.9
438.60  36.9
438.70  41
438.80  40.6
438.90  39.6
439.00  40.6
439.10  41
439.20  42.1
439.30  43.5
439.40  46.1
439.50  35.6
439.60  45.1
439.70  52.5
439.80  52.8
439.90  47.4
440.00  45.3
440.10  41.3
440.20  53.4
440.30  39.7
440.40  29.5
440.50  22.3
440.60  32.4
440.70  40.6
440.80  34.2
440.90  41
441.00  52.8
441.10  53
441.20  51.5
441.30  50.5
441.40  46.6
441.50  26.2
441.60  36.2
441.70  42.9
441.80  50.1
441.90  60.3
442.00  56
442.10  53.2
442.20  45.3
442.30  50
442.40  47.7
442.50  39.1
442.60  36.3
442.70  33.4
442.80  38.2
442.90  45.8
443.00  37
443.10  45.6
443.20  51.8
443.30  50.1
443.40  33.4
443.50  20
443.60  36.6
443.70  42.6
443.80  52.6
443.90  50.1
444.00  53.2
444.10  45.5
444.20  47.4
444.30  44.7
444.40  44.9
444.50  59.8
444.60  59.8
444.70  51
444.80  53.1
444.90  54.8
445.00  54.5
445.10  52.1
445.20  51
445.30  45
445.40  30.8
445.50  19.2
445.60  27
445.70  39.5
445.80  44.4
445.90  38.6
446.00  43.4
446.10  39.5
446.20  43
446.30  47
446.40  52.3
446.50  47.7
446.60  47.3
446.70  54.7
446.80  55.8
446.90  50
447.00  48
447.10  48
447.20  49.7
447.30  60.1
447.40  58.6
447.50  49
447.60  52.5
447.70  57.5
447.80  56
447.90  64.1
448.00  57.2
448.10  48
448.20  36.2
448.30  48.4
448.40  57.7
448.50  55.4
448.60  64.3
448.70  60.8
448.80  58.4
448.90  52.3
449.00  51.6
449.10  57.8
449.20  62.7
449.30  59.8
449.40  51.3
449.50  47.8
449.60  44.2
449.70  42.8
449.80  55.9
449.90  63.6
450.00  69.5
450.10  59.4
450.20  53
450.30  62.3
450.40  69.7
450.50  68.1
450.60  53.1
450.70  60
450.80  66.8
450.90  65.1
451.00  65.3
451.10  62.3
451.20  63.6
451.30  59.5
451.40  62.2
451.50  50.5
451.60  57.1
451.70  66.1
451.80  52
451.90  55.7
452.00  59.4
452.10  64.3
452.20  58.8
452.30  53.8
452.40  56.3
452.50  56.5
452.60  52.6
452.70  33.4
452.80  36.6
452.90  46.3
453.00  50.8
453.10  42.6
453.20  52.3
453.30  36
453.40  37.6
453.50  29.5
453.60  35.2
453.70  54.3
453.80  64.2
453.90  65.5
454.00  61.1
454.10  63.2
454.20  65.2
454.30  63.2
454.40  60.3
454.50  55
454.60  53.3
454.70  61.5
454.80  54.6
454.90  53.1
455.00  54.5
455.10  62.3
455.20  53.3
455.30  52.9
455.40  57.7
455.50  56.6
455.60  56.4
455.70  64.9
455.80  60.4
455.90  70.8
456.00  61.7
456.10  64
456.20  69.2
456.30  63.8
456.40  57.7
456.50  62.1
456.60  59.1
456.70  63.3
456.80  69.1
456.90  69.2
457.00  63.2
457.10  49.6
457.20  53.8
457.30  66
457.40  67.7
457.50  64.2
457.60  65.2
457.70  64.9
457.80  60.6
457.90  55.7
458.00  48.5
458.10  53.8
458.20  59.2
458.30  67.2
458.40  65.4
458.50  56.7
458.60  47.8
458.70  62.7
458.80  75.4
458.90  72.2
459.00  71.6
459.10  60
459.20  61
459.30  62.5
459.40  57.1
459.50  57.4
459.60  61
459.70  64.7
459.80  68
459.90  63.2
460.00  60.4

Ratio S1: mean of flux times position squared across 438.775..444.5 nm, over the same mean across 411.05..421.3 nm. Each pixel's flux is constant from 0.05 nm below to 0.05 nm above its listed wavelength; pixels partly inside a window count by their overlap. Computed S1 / 1.74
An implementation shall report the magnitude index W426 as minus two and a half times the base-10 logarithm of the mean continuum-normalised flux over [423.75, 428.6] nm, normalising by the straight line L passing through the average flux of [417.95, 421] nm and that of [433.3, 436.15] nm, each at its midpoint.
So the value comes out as 0.263 mag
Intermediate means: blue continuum 29.1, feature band 27.1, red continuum 41.6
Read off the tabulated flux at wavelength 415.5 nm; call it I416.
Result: 24.2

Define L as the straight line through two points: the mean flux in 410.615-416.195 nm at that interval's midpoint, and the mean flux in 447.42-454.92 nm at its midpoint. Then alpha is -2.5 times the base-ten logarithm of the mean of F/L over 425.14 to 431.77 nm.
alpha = 0.38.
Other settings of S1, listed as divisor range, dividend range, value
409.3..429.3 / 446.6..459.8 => 2.54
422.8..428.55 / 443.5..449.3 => 2.13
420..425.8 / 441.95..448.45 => 2.14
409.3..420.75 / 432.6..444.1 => 1.70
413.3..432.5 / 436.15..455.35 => 1.97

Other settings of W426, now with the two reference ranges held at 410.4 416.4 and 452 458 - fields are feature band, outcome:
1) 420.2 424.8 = 0.34 mag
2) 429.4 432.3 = 0.25 mag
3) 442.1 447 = 0.11 mag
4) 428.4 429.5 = 0.36 mag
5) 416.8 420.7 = 0.12 mag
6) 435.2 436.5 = 0.07 mag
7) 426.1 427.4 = 0.36 mag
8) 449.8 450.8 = -0.16 mag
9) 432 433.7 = 0.01 mag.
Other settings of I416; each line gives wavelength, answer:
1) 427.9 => 35.7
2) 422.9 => 12.4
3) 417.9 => 39.9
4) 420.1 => 21.9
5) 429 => 19.9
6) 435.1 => 44.7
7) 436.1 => 47.9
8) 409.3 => 29.8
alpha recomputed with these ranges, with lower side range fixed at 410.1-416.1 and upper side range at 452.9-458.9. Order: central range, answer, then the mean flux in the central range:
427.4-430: 0.358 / 27.6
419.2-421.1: 0.155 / 28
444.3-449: 0.040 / 49.7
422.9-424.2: 0.455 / 22.9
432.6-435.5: 0.009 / 42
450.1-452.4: -0.103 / 60.3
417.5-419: -0.006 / 31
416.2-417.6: 0.087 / 27.6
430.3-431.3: 0.404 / 27.6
